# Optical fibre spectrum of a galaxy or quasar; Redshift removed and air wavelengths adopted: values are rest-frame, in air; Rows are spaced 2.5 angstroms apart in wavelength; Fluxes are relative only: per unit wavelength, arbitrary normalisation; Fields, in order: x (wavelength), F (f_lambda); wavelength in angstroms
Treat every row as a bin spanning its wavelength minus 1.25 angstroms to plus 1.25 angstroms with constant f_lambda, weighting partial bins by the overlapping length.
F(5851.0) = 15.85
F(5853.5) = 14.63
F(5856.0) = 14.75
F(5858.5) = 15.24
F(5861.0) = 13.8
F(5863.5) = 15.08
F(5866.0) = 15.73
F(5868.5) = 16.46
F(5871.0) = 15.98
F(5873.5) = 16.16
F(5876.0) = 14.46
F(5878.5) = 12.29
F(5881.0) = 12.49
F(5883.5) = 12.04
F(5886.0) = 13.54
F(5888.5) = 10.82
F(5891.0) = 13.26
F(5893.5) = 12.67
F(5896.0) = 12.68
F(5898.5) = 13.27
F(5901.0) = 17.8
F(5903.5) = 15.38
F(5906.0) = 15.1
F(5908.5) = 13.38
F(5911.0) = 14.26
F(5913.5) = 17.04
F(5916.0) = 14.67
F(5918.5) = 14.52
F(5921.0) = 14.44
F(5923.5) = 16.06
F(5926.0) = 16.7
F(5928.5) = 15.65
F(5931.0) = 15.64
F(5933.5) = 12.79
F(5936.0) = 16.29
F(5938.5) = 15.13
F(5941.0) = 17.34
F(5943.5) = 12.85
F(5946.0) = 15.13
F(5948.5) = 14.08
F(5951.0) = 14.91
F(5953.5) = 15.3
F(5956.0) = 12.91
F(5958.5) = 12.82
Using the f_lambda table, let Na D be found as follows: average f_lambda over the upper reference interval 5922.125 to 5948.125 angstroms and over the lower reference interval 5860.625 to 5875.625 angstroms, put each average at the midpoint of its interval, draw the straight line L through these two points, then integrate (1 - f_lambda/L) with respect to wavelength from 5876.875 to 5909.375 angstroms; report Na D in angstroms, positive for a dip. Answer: 4.2 angstroms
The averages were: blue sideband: 15.6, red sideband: 15.3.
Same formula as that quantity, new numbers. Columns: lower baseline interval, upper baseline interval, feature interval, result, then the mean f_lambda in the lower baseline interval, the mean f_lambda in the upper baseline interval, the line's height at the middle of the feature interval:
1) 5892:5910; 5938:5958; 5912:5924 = -0.71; 14.3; 14.6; 14.4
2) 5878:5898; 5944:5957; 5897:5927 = -4.42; 12.5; 14.4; 13.2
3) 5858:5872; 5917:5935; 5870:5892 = 2.72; 15.4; 15.1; 15.3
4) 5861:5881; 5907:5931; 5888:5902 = 1.48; 14.9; 15.2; 15.1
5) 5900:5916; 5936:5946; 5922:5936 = -0.12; 15.4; 15.3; 15.3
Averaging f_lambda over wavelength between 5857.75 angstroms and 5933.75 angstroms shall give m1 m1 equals 14.5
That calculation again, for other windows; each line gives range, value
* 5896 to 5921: 14.9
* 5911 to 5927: 15.5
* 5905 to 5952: 15.1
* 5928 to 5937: 15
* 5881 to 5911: 13.6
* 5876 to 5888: 12.7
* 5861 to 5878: 15.4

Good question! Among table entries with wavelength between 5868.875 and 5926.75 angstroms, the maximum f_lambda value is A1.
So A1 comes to 17.8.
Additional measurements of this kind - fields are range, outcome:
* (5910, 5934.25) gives 17.04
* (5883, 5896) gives 13.54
